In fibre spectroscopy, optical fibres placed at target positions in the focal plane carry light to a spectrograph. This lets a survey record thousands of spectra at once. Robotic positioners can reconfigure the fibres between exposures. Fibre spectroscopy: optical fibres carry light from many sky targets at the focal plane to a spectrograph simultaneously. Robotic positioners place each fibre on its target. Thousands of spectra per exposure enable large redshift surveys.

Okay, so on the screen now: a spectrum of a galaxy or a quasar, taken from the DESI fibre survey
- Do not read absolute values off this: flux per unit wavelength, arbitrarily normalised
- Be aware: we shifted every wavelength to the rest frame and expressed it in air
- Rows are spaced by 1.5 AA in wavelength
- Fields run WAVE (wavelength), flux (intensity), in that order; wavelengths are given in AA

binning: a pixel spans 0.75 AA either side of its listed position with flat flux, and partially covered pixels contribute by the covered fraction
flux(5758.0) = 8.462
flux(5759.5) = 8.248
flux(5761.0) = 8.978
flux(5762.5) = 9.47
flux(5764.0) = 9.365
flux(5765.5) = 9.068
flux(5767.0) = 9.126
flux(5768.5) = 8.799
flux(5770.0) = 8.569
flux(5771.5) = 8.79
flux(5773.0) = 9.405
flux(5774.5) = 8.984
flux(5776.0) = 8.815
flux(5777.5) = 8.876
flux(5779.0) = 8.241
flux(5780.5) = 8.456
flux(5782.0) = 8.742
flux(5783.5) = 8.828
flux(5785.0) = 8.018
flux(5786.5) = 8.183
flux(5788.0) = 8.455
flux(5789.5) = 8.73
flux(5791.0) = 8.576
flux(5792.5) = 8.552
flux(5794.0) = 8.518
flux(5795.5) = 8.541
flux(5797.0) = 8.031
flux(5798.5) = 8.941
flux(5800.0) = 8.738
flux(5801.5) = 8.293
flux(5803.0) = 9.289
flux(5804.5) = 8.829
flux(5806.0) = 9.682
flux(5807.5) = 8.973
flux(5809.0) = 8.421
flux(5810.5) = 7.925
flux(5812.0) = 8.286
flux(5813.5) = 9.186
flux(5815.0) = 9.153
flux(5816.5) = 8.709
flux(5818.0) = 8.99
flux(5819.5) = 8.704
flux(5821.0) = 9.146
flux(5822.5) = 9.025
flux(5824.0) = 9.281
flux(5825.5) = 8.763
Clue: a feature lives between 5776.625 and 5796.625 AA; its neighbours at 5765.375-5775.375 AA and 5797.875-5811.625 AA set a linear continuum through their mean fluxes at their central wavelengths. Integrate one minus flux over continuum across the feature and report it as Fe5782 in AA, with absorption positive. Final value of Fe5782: 0.8 AA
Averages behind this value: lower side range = 8.95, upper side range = 8.77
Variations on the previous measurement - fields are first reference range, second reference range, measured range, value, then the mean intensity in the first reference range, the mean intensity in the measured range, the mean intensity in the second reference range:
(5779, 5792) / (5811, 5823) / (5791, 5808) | -0.18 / 8.48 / 8.75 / 8.88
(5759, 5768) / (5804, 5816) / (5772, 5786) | 0.43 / 9.06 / 8.7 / 8.8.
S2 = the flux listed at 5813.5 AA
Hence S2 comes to 9.186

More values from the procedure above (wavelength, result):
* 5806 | 9.682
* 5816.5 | 8.709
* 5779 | 8.241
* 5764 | 9.365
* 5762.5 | 9.47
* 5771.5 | 8.79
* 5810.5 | 7.925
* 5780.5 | 8.456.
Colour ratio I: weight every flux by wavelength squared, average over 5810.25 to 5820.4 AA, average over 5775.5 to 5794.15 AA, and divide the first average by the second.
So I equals 1.0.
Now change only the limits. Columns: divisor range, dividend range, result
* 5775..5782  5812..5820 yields 1.04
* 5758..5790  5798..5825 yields 1.02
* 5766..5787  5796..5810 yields 1.02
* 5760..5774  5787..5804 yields 0.96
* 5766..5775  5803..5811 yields 1.00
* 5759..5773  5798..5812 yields 0.99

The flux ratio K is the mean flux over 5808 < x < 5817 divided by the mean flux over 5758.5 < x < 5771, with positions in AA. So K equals 0.96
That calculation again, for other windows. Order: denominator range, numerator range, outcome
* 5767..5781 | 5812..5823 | 1.02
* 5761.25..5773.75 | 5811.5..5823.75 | 0.98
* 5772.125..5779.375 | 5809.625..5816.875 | 0.97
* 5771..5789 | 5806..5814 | 1.00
